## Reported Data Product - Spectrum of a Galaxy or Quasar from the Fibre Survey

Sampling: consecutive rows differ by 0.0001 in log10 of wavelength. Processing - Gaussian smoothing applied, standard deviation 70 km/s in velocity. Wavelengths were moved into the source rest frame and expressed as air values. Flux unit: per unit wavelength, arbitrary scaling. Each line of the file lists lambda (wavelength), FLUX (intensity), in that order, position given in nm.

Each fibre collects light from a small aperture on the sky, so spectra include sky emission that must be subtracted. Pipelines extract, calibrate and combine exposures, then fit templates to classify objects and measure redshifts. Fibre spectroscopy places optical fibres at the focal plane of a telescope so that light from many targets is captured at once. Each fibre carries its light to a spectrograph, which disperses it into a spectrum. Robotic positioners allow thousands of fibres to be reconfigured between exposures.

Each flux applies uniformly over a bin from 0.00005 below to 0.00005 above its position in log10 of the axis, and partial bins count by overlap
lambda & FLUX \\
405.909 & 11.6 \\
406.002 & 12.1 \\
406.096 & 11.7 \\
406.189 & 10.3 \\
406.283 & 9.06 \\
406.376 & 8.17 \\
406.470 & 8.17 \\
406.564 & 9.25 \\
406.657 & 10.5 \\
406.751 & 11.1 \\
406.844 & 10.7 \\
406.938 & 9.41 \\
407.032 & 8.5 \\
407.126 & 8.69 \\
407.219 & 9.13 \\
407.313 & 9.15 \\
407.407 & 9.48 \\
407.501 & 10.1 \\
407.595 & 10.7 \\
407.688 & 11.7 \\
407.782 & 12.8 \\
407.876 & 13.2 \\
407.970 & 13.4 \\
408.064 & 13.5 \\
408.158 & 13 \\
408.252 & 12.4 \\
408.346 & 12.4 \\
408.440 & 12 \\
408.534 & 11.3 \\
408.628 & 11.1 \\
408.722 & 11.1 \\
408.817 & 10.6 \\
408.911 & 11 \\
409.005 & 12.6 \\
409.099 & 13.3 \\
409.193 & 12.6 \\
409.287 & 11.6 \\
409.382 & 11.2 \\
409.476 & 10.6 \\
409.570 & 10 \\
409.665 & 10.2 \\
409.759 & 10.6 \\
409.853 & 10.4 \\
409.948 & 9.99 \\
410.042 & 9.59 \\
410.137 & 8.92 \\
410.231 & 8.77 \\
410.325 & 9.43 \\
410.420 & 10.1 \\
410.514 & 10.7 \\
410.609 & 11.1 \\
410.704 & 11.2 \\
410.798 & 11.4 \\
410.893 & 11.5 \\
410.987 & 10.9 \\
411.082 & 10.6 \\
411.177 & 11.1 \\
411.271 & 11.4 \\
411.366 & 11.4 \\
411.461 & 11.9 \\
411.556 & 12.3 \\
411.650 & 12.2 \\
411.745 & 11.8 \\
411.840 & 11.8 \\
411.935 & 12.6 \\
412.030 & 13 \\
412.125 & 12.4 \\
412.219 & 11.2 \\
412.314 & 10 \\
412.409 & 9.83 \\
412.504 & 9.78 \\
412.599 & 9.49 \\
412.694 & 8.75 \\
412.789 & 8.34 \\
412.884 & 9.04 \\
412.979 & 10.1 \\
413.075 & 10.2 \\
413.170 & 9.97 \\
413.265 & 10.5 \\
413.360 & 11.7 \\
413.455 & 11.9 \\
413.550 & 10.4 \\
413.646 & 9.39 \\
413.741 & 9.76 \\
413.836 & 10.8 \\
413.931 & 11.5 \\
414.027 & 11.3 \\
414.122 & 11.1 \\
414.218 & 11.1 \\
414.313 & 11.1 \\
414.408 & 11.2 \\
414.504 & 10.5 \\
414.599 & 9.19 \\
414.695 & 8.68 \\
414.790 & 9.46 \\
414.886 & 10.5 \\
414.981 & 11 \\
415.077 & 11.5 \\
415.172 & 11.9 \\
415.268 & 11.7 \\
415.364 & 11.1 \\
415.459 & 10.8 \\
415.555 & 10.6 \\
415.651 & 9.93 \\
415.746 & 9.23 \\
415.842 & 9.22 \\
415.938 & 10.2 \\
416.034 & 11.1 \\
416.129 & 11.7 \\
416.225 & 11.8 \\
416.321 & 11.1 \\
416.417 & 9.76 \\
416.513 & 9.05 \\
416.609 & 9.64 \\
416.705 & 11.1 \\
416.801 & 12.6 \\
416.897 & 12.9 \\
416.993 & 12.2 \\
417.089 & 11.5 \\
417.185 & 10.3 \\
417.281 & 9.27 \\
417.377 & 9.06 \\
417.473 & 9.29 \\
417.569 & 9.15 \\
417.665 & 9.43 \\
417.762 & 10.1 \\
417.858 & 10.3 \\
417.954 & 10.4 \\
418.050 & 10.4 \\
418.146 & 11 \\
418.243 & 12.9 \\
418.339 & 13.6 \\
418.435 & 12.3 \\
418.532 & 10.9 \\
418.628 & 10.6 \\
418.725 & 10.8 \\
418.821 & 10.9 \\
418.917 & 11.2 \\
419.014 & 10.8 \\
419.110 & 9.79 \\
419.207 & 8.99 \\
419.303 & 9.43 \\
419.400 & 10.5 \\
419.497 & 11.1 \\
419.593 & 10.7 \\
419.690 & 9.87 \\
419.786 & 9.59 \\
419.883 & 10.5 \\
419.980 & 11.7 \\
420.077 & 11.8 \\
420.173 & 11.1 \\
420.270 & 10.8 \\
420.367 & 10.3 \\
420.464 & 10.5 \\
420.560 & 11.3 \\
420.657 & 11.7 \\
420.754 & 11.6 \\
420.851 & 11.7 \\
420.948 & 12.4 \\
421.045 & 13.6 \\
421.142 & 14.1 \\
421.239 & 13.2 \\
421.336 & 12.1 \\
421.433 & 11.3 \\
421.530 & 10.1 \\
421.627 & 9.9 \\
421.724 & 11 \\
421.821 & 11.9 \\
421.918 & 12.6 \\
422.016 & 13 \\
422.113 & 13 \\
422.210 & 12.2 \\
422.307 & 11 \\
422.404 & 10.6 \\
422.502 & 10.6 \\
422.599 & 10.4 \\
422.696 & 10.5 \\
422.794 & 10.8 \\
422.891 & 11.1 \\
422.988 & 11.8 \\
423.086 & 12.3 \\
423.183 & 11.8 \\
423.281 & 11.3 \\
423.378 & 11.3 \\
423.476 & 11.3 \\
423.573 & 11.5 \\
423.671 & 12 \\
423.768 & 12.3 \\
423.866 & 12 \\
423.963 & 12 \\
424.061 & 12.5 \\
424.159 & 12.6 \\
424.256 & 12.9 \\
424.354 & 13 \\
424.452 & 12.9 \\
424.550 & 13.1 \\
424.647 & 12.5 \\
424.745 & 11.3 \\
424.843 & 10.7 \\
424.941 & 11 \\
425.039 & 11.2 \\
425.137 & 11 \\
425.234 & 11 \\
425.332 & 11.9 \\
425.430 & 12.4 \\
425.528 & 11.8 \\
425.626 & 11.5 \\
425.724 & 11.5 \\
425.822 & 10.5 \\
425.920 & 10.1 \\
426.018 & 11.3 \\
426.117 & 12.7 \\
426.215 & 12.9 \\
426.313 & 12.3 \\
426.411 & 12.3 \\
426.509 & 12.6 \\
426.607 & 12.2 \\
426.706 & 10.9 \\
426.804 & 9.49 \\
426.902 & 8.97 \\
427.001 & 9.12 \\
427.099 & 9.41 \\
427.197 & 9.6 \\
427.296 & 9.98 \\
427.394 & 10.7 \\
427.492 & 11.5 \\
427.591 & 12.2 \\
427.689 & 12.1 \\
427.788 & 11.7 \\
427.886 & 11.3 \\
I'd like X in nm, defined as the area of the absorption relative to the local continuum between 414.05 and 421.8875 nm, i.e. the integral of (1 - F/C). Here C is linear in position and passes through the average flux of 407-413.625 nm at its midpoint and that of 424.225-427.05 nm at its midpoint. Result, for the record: 0.26 nm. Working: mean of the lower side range 10.9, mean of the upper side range 11.5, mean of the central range 10.9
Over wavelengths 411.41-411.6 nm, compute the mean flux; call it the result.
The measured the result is 12.1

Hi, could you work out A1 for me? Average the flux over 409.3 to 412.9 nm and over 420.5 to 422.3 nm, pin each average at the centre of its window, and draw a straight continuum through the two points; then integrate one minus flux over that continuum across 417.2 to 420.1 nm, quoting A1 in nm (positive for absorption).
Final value 0.28 nm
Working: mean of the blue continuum 10.7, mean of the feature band 10.5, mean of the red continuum 12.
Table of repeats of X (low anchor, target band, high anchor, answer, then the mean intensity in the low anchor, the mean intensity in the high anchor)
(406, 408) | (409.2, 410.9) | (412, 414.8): -0.018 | 10.3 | 10.4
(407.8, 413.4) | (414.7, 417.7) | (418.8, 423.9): 0.169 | 11.1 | 11.3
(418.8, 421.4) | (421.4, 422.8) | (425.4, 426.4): 0.009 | 11.2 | 11.7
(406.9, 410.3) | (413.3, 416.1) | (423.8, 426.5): 0.170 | 11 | 11.9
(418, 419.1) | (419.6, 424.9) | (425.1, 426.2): -0.104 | 11.3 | 11.5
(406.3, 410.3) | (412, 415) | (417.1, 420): 0.067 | 10.8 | 10.5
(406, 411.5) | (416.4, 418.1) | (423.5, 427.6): 0.121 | 10.8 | 11.5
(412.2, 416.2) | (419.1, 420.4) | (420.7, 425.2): 0.096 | 10.4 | 11.8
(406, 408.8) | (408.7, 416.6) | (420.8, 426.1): 0.262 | 10.8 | 11.7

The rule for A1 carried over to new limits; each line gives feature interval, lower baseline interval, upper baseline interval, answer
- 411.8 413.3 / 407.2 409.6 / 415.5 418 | 0.08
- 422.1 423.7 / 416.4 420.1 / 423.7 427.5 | -0.02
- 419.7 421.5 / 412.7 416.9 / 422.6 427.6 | -0.08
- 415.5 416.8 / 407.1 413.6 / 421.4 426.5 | 0.10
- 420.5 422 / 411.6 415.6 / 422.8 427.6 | -0.09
